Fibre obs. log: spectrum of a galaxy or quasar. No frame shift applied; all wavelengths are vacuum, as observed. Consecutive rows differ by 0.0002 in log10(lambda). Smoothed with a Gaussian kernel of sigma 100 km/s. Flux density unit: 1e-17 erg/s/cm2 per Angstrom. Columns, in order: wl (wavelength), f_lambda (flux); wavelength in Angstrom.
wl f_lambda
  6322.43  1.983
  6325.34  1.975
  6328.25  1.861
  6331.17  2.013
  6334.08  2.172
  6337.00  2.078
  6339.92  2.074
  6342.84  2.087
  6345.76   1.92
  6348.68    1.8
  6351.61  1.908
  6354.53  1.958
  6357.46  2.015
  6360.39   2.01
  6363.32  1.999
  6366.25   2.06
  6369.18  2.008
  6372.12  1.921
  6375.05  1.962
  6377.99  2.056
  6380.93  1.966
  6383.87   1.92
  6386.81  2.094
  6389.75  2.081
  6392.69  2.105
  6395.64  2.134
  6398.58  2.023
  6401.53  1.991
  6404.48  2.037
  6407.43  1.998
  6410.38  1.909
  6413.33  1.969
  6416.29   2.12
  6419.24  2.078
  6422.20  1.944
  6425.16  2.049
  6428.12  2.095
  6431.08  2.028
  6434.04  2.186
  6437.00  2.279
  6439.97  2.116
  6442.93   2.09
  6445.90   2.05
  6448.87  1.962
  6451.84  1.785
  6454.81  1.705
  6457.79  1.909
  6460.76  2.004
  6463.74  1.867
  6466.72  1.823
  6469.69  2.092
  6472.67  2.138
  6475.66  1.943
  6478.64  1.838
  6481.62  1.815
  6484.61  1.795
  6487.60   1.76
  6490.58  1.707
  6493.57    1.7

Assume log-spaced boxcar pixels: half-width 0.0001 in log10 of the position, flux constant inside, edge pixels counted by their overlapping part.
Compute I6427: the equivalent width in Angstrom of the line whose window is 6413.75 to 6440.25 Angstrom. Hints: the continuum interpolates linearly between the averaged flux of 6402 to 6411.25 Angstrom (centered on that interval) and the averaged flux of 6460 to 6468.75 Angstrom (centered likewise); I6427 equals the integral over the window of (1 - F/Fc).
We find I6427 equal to -1.85 Angstrom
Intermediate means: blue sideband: 1.99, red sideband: 1.9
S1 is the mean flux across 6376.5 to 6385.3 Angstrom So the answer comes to 1.98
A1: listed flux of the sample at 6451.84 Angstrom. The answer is 1.785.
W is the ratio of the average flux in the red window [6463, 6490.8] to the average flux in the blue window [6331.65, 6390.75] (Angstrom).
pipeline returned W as 0.94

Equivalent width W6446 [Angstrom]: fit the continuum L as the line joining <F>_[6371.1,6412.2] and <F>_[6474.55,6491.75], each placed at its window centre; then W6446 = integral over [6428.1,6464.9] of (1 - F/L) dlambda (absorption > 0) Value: -2.15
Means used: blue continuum 2.01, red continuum 1.81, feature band 2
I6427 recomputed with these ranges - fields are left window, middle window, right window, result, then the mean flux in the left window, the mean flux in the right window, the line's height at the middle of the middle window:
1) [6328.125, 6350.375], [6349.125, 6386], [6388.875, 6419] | 0.8 Angstrom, 2.01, 2.04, 2.02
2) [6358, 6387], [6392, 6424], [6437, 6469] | -0.8 Angstrom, 2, 1.95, 1.98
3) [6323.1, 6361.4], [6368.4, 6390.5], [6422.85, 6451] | 0.3 Angstrom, 1.99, 2.08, 2.03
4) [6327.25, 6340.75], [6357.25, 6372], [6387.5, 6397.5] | 0.5 Angstrom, 2.04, 2.1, 2.08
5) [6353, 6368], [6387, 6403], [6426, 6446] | -0.1 Angstrom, 2.01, 2.12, 2.06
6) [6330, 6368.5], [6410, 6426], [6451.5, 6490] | -0.7 Angstrom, 2.01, 1.88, 1.94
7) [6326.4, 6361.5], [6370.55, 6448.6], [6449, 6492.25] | -4.7 Angstrom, 1.99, 1.87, 1.93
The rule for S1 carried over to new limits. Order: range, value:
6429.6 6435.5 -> 2.11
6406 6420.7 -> 2.02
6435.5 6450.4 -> 2.1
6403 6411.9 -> 1.98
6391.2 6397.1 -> 2.12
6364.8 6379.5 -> 2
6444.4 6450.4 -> 2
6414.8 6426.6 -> 2.05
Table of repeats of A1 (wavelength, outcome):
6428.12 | 2.095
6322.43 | 1.983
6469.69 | 2.092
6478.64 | 1.838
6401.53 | 1.991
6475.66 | 1.943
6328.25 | 1.861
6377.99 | 2.056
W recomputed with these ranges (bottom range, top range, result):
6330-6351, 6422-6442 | 1.05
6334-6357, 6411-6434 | 1.03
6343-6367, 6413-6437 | 1.06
